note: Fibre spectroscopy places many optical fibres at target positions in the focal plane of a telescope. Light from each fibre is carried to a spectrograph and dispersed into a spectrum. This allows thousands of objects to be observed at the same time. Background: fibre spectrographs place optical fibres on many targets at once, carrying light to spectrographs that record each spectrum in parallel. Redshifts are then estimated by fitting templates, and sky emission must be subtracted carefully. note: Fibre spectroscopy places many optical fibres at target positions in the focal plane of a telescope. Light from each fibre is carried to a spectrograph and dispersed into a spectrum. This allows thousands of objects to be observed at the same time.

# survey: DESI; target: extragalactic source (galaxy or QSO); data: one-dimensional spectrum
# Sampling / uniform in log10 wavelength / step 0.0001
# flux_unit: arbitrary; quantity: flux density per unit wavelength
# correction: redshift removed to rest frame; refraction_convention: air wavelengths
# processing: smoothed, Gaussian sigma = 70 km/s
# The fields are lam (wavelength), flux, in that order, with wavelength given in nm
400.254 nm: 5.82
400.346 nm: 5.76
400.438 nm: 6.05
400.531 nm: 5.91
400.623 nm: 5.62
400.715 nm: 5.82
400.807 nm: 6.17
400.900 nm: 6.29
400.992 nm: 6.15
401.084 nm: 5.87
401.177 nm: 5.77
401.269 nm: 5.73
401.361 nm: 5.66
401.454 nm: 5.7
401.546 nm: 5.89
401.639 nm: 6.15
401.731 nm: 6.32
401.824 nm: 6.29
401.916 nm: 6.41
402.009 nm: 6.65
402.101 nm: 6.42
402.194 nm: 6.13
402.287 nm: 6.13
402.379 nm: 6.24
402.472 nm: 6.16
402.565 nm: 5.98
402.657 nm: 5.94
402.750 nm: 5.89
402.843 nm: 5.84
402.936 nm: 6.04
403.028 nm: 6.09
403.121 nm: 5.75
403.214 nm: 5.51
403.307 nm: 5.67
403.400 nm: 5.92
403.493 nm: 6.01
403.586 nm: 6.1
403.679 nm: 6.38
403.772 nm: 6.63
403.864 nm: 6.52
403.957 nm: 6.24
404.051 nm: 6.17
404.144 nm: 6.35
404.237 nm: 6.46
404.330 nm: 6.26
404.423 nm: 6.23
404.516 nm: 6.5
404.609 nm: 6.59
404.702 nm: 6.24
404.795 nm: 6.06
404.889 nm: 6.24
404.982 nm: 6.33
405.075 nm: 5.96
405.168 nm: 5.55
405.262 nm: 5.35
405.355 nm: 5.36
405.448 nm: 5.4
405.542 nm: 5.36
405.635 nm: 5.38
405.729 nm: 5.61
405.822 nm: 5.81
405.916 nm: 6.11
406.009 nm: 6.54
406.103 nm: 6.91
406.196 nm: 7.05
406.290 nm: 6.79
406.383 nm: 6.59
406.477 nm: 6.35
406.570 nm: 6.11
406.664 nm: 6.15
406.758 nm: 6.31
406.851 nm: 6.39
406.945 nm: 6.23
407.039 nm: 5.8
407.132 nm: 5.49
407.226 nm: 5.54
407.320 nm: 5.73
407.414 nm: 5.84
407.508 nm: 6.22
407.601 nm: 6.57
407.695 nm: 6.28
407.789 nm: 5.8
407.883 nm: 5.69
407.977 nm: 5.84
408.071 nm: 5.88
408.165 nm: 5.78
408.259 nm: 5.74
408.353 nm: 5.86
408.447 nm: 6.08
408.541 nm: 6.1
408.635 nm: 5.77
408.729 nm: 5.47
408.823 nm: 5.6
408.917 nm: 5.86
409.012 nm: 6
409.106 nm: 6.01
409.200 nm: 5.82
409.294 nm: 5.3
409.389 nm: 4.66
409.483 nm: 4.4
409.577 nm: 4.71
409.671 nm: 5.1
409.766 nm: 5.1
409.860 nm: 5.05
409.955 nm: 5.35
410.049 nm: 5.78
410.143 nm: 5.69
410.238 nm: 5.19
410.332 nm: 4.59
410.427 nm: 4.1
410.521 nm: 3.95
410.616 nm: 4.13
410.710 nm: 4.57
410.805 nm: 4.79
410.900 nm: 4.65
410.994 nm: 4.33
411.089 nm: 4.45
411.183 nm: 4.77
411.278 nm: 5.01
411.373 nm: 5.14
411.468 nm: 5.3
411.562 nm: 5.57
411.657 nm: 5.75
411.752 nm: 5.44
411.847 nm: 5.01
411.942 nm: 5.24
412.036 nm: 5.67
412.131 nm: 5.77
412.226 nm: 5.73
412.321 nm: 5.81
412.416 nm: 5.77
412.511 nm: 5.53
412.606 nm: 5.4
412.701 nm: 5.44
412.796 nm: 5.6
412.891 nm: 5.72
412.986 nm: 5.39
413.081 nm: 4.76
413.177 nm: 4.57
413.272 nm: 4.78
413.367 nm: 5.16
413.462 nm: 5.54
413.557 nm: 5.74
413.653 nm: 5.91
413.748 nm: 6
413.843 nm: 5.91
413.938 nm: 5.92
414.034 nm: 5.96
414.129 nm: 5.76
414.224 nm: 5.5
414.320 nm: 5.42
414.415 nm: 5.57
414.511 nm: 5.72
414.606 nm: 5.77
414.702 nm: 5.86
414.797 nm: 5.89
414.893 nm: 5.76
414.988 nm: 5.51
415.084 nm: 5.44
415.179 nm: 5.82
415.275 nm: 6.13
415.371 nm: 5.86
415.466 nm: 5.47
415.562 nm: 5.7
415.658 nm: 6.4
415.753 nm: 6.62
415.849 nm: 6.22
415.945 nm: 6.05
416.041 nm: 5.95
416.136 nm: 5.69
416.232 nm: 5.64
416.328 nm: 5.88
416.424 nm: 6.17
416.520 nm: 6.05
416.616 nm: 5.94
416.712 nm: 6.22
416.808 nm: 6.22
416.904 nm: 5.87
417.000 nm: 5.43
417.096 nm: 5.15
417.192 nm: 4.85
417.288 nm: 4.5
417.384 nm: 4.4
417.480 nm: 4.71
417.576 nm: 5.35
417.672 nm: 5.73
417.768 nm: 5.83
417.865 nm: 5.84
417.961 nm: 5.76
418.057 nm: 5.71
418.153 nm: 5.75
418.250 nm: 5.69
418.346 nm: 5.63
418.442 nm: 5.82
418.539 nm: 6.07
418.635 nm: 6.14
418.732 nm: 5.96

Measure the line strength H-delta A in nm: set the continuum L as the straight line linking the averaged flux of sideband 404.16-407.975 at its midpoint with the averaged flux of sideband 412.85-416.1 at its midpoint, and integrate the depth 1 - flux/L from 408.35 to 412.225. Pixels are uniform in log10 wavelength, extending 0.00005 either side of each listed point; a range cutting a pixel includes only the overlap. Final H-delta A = 0.46 nm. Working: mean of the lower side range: 6.08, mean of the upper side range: 5.7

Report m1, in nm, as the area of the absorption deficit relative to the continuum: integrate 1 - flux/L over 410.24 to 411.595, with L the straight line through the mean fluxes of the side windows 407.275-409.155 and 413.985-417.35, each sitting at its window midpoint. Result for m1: 0.27 nm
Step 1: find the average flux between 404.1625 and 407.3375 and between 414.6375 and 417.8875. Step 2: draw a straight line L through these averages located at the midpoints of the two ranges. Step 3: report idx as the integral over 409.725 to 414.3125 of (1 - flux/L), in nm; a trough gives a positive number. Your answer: 0.47 nm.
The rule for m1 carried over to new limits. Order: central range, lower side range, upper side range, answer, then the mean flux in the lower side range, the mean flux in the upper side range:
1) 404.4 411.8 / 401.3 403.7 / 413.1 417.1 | 0.36 nm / 6.04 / 5.76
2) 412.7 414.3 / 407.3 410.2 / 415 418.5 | 0.05 nm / 5.64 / 5.71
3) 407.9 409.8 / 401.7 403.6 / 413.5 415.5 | 0.11 nm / 6.07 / 5.76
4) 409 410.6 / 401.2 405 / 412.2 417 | 0.23 nm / 6.14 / 5.73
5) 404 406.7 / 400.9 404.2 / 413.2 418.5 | -0.06 nm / 6.08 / 5.69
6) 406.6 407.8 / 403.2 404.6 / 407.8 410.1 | -0.05 nm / 6.22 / 5.54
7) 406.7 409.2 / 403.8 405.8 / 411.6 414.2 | -0.04 nm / 6.01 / 5.53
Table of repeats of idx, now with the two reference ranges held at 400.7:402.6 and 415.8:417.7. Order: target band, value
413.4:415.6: -0.03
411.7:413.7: 0.11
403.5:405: -0.08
